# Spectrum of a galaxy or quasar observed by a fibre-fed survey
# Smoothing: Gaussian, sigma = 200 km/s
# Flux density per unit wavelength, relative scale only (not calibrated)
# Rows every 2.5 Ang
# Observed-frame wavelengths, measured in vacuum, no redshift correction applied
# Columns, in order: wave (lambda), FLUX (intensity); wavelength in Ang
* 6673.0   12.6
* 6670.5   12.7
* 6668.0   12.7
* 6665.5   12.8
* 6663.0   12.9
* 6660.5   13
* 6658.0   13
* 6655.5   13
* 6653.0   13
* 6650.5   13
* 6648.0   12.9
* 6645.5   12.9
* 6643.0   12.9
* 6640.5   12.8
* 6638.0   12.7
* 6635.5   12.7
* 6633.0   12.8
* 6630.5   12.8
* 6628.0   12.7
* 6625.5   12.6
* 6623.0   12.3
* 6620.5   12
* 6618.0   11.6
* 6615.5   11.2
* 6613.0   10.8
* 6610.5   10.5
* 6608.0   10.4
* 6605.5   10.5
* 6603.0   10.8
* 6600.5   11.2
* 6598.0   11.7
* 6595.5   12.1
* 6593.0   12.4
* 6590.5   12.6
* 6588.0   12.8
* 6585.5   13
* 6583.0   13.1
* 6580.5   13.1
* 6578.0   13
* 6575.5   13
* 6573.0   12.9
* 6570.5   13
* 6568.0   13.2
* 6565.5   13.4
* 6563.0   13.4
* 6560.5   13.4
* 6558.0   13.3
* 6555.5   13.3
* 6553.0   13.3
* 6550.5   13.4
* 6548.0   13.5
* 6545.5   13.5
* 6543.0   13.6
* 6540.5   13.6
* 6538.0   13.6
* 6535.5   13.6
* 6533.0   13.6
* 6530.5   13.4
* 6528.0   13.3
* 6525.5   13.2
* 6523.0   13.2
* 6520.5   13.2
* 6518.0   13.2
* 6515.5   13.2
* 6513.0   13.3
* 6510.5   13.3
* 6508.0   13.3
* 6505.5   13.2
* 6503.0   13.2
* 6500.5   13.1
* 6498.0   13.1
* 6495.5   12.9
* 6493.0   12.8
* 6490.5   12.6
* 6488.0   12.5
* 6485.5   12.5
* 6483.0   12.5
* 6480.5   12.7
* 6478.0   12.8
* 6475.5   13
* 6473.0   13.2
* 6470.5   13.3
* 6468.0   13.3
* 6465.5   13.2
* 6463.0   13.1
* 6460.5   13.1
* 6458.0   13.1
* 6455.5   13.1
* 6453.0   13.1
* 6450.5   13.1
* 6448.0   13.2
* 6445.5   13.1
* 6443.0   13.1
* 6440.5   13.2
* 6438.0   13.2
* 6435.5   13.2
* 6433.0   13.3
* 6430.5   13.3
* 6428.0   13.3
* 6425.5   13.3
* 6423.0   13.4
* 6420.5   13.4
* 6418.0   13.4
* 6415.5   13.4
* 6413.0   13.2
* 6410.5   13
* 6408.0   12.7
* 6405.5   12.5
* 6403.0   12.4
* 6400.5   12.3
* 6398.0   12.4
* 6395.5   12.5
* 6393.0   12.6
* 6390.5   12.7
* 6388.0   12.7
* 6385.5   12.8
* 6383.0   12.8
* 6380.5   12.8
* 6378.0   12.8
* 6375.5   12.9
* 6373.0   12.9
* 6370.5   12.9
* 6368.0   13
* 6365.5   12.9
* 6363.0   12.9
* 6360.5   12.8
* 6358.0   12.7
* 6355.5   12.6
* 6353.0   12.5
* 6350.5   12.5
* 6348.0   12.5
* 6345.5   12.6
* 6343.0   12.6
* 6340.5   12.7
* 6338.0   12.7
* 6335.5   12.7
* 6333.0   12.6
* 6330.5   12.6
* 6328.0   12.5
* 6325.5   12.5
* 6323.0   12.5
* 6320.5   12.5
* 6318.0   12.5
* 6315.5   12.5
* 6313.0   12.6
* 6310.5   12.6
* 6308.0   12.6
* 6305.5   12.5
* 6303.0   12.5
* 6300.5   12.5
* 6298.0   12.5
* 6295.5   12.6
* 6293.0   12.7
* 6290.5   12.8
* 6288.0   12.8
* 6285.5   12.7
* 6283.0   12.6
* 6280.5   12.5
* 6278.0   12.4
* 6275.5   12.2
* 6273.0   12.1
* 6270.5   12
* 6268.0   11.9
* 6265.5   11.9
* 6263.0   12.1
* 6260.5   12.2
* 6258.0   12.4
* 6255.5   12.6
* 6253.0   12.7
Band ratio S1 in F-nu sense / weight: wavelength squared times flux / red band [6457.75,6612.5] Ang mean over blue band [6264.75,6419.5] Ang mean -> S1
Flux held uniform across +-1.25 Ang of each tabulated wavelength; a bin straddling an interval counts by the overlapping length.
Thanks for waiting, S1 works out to 1.08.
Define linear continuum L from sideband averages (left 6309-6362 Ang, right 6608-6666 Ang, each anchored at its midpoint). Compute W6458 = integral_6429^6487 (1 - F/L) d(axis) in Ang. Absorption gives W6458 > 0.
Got -2.6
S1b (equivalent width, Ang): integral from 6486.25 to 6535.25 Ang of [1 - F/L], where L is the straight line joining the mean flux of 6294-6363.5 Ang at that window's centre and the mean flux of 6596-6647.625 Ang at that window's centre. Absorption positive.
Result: -3.92 Ang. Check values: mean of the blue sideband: 12.6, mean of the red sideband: 11.9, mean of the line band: 13.1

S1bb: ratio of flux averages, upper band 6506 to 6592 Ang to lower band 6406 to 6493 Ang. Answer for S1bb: 1.0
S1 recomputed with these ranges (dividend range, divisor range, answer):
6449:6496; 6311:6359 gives 1.07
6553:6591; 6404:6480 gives 1.04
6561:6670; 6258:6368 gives 1.09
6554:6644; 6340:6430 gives 1.03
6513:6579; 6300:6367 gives 1.13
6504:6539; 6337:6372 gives 1.10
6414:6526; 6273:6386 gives 1.08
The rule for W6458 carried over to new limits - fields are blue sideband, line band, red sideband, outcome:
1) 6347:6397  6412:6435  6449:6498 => -0.87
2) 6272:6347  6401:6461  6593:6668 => -3.36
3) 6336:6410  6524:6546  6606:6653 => -1.98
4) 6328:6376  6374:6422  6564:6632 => -0.76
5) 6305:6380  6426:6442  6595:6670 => -0.93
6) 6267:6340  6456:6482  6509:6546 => 0.16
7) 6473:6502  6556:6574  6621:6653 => -0.65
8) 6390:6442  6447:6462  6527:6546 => 0.05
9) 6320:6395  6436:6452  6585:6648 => -0.87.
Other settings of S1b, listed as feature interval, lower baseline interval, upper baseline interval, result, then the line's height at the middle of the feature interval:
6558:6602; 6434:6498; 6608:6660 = -0.7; 12.6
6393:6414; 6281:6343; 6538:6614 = 0.0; 12.6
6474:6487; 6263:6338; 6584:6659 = -0.4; 12.3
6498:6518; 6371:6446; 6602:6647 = -1.2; 12.5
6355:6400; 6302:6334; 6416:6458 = 0.4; 12.9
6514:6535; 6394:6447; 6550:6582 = -0.2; 13.2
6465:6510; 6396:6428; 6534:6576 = 0.7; 13.2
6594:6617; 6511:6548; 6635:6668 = 3.6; 13.1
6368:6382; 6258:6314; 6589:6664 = -0.6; 12.4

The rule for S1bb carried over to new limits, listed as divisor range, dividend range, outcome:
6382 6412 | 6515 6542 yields 1.06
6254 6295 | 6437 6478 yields 1.06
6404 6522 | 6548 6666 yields 0.96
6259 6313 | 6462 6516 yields 1.05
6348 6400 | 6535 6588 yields 1.04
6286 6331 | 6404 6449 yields 1.05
